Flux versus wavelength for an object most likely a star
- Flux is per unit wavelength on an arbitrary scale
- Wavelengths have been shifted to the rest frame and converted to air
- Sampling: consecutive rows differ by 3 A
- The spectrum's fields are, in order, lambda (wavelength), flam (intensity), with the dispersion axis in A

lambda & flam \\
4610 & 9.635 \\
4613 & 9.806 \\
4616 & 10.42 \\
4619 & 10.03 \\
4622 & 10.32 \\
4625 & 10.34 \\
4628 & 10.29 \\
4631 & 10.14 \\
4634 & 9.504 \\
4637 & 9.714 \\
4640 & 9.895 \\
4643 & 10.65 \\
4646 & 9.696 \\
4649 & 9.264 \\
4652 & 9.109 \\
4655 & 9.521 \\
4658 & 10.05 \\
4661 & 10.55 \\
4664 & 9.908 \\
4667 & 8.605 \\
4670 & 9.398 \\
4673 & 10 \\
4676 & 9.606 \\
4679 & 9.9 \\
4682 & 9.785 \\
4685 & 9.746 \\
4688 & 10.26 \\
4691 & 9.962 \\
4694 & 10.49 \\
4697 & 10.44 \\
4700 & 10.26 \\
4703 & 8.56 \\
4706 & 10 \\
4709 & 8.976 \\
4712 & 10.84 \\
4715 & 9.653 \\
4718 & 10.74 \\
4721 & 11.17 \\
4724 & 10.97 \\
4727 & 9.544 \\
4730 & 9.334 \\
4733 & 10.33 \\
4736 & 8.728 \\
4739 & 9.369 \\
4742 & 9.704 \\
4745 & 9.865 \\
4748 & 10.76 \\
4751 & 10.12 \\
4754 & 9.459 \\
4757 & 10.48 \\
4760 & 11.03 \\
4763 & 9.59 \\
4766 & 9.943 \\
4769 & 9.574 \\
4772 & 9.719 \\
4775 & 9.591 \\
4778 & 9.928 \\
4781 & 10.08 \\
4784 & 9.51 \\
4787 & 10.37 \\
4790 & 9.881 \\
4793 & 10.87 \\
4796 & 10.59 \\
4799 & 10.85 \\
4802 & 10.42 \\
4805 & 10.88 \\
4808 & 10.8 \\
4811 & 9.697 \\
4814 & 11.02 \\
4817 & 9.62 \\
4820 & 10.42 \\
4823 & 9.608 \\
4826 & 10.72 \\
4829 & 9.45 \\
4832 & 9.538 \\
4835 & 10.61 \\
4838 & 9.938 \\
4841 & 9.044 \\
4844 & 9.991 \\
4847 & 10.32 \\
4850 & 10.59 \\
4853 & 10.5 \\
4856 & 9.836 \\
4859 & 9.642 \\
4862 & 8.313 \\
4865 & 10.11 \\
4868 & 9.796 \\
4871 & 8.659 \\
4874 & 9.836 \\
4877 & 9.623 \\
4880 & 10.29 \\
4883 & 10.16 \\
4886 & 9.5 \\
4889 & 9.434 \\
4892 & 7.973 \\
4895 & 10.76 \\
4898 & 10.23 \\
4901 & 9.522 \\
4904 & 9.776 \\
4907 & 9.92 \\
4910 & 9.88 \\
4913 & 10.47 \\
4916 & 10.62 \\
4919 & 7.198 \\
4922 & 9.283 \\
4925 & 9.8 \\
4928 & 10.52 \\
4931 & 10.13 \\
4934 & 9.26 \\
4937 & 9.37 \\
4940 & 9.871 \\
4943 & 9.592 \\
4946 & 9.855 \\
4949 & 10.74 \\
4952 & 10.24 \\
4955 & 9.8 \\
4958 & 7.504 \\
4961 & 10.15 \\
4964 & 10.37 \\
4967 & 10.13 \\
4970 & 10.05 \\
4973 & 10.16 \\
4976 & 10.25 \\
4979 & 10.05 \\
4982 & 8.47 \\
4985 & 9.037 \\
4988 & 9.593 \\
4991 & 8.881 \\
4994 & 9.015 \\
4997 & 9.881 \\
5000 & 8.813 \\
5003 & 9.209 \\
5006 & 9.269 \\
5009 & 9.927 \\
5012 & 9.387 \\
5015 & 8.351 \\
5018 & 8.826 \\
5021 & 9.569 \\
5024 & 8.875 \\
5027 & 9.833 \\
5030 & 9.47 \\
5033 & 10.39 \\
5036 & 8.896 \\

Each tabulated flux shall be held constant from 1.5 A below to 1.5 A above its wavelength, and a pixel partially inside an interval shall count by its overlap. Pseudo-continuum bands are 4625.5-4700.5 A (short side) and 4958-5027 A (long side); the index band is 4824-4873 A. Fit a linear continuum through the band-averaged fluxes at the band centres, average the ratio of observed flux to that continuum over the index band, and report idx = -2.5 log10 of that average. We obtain -0.02 mag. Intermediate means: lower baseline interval 9.87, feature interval 9.81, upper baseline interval 9.43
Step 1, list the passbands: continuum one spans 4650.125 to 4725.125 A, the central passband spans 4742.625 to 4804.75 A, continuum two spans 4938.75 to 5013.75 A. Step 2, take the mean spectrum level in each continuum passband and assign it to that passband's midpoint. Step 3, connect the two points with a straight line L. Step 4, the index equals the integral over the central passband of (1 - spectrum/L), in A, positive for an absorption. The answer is -1.9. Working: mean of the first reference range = 9.93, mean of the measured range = 10.1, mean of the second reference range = 9.6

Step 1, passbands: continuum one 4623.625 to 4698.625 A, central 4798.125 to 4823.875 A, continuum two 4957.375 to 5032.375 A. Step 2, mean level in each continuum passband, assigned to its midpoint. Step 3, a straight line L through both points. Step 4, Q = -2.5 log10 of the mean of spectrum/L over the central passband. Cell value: -0.08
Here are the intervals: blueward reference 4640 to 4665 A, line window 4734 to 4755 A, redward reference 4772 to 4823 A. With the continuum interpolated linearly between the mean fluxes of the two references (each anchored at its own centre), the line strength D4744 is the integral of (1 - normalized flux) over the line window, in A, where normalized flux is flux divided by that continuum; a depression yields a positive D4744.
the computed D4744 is 0.76 A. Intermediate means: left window 9.85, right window 10.2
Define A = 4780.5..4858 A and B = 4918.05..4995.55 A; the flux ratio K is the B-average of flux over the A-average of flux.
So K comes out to 0.9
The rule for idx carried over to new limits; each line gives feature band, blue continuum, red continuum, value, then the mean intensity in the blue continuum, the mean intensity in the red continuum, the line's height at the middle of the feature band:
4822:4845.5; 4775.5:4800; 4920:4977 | 0.026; 10.2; 9.82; 10.1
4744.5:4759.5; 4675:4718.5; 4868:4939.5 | -0.038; 9.93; 9.67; 9.86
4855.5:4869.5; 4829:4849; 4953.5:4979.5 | 0.040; 9.89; 9.82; 9.88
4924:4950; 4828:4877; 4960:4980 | 0.018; 9.76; 10.2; 10.1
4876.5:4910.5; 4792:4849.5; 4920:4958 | 0.019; 10.2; 9.74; 9.93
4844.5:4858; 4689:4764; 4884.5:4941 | -0.053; 10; 9.66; 9.78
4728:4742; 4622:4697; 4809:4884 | 0.046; 9.87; 9.9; 9.88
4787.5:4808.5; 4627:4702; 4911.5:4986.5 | -0.085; 9.86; 9.72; 9.79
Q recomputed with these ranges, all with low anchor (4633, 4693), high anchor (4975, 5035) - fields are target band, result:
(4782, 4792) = -0.040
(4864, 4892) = -0.013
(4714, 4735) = -0.059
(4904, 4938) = -0.027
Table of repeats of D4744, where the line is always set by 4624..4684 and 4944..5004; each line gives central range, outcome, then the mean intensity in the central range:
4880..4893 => 0.31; 9.43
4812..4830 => -0.83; 10.1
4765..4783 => -0.13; 9.79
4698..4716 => 0.05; 9.74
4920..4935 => -0.14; 9.73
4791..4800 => -0.93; 10.7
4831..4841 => -0.22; 9.91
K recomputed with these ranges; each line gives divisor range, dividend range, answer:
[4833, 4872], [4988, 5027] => 0.94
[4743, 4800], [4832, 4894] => 0.96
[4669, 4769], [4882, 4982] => 0.98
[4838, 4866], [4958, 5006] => 0.97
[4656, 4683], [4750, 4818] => 1.04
